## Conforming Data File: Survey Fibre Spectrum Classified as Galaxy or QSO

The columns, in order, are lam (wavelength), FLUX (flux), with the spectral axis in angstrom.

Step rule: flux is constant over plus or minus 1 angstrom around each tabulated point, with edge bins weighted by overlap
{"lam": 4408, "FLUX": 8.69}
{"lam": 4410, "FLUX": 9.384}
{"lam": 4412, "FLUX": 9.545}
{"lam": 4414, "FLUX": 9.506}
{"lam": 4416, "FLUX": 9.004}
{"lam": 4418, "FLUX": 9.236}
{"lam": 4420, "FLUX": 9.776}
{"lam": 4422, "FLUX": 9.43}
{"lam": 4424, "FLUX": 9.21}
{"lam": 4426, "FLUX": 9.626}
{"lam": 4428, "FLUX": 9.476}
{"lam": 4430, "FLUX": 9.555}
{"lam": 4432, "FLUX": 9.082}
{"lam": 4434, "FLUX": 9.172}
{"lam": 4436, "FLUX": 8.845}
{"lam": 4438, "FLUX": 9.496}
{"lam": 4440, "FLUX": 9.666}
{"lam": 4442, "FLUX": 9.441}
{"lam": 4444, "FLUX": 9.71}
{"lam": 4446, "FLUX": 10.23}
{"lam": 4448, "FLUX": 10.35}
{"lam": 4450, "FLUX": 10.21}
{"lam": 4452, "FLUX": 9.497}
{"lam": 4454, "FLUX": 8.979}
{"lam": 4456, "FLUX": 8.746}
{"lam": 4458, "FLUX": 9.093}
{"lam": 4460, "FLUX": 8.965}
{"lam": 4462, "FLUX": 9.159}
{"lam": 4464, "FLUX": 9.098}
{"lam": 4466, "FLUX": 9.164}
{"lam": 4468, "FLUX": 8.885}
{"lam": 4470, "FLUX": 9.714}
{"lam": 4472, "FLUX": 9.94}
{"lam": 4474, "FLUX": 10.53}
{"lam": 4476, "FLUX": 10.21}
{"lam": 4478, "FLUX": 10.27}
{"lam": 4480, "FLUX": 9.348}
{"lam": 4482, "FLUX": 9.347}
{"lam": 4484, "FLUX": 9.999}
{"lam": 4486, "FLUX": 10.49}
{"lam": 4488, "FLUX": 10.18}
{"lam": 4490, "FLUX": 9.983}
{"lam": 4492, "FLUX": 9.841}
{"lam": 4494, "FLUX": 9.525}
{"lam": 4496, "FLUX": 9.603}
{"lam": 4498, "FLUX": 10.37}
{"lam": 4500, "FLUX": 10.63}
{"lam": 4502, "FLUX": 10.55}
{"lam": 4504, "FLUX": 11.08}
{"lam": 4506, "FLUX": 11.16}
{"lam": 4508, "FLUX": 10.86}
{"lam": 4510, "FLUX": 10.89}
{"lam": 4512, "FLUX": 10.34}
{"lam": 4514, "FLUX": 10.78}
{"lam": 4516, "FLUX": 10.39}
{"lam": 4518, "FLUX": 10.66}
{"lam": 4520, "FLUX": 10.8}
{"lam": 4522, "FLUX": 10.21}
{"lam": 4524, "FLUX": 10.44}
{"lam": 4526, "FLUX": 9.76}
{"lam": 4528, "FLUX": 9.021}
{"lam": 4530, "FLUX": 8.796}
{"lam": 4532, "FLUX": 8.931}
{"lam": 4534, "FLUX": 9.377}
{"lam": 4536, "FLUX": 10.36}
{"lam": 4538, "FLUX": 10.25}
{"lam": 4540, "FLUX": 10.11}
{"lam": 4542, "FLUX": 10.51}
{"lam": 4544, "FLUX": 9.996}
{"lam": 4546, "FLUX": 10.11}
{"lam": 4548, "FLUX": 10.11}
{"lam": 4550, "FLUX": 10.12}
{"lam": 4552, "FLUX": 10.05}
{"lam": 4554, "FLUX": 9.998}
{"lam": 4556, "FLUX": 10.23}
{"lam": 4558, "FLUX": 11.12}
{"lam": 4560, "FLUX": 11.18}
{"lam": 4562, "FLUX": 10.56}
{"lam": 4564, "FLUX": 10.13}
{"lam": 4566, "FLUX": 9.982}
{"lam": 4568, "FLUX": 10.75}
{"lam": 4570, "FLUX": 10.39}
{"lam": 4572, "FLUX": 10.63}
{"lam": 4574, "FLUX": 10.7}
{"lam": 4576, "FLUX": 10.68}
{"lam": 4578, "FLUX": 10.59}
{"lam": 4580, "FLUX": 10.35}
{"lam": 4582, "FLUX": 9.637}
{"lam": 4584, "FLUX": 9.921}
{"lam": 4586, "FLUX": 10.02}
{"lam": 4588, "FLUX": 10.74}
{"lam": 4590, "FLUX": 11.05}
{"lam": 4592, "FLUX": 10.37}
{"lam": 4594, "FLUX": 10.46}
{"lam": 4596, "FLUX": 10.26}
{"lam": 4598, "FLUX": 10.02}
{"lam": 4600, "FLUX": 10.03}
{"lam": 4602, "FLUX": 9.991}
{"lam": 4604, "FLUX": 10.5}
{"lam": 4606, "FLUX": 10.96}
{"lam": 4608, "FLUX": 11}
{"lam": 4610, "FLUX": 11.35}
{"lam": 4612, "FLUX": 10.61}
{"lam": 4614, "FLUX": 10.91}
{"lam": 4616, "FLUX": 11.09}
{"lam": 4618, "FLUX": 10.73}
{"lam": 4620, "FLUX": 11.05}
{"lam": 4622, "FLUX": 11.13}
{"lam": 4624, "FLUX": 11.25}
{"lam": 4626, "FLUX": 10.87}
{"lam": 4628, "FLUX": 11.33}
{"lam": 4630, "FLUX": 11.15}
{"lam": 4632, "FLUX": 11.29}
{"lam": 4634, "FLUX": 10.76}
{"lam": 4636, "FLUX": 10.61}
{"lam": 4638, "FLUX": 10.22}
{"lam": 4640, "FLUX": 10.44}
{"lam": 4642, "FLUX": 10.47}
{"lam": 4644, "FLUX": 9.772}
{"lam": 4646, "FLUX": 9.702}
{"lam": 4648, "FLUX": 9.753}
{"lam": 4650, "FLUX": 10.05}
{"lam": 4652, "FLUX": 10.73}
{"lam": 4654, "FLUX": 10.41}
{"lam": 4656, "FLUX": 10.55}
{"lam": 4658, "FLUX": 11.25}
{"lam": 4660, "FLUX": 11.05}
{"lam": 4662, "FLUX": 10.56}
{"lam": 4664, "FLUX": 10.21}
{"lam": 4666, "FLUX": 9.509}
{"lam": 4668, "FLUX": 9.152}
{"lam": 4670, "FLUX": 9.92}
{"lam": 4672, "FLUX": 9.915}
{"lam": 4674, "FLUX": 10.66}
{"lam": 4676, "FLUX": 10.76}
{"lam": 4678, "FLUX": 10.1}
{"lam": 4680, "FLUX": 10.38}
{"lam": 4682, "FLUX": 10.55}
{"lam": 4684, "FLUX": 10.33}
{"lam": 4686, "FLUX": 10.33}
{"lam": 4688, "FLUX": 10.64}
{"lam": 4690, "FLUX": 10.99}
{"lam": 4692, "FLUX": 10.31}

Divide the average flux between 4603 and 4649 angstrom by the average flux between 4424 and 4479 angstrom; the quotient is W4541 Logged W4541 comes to 1.1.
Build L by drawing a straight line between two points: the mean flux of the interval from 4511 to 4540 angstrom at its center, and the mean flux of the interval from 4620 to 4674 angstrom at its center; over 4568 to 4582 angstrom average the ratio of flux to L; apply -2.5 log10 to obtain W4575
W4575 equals -0.03 mag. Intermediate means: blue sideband 10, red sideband 10.5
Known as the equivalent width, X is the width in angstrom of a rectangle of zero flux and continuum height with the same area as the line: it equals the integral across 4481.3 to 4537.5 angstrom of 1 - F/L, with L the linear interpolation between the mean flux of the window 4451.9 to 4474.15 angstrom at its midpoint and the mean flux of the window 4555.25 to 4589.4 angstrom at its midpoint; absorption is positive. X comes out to -2.3 angstrom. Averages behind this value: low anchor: 9.26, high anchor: 10.5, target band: 10.2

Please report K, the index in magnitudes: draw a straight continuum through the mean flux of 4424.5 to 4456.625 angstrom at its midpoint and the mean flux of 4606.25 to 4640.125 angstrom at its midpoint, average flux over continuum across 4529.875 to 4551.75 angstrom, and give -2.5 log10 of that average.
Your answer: 0.040 mag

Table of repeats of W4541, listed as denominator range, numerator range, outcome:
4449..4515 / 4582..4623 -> 1.07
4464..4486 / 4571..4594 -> 1.07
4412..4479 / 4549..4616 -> 1.10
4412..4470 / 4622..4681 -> 1.11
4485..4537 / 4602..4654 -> 1.05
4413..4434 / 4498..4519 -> 1.14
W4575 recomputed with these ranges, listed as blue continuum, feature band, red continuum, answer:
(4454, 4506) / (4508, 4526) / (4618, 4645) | -0.05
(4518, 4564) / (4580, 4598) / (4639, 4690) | -0.01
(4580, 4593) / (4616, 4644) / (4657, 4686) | -0.05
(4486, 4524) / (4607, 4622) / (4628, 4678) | -0.06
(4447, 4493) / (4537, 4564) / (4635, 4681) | -0.04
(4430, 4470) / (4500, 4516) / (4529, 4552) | -0.11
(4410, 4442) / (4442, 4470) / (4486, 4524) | 0.04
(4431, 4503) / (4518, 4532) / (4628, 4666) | 0.01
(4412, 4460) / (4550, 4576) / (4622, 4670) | -0.04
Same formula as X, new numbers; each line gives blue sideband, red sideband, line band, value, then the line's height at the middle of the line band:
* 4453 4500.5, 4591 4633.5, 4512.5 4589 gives 0.36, 10.3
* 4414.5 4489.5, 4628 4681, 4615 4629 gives -1.12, 10.2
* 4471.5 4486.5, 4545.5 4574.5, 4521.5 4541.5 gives 1.03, 10.3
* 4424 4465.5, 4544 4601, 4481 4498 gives -0.27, 9.74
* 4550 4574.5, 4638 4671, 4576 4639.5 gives -1.92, 10.3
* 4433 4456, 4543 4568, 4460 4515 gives -1.08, 9.85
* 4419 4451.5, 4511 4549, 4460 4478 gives 0.29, 9.75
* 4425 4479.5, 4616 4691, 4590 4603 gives -0.03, 10.2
